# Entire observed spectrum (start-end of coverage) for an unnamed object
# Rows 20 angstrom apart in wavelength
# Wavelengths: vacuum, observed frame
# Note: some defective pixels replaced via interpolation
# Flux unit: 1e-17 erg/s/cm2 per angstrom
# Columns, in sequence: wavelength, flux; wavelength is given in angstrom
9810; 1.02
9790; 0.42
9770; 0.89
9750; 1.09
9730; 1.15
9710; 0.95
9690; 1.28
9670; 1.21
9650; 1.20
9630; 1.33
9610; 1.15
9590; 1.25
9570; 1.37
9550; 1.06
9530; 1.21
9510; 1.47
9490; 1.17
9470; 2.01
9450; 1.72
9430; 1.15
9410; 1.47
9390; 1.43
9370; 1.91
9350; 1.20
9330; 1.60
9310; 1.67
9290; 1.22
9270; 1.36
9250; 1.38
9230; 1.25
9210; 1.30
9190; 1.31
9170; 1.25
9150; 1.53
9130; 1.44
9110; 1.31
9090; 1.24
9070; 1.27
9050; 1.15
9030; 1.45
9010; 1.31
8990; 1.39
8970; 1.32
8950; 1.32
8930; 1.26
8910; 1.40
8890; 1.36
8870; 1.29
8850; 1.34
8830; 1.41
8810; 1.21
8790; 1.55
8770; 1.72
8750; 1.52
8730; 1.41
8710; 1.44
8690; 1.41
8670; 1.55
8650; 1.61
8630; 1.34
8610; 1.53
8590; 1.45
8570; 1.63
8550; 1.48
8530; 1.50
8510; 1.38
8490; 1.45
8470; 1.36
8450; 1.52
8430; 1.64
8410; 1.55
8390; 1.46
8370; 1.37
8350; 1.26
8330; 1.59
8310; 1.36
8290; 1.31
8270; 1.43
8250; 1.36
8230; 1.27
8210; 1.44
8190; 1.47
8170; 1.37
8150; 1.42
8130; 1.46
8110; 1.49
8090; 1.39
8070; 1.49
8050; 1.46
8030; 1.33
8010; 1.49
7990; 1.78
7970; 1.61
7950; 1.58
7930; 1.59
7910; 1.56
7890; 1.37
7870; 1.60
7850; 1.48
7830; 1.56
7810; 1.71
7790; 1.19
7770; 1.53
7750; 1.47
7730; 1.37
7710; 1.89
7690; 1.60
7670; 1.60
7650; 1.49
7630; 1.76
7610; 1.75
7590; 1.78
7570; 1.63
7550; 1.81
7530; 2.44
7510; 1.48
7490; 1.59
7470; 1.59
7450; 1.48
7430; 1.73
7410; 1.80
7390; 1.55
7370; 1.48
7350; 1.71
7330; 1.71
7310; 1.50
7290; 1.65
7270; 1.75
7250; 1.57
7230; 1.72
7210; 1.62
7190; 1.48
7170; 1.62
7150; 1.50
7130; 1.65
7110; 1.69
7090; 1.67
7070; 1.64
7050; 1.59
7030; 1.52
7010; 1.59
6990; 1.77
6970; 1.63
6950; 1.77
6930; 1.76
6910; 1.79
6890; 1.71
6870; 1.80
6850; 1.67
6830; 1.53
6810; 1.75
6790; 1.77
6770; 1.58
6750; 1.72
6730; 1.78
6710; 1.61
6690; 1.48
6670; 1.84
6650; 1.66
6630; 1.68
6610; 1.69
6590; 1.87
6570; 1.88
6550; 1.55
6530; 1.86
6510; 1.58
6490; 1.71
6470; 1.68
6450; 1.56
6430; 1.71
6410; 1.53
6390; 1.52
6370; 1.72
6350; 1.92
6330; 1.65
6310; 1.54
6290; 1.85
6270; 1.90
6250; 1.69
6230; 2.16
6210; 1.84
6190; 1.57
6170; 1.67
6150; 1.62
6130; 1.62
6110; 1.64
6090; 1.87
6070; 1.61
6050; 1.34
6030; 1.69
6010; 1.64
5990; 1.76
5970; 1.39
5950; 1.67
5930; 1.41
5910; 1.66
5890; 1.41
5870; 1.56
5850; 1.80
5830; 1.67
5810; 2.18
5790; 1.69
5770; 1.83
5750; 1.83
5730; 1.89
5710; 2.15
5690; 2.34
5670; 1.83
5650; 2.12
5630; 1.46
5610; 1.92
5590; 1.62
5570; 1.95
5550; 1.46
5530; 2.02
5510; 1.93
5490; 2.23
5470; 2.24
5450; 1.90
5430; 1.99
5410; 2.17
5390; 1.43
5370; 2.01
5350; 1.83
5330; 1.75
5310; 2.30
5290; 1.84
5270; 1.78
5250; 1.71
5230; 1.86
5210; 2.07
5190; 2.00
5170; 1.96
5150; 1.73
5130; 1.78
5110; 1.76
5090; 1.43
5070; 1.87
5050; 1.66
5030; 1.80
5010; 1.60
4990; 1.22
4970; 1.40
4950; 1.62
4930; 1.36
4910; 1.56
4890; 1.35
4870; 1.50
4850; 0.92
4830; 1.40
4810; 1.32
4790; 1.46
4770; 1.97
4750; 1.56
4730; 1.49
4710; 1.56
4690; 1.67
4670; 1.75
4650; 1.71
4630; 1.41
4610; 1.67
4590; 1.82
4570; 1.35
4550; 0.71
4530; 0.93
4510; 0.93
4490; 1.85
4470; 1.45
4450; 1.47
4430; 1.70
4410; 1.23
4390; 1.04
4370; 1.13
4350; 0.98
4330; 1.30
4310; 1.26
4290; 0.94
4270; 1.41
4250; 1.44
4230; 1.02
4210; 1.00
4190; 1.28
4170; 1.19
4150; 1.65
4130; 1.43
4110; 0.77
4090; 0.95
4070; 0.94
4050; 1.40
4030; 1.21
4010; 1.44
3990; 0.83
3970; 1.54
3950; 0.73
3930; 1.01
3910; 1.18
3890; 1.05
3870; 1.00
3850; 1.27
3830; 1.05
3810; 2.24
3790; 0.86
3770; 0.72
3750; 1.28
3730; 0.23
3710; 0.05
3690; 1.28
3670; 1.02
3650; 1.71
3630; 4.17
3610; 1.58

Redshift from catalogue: 0.15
